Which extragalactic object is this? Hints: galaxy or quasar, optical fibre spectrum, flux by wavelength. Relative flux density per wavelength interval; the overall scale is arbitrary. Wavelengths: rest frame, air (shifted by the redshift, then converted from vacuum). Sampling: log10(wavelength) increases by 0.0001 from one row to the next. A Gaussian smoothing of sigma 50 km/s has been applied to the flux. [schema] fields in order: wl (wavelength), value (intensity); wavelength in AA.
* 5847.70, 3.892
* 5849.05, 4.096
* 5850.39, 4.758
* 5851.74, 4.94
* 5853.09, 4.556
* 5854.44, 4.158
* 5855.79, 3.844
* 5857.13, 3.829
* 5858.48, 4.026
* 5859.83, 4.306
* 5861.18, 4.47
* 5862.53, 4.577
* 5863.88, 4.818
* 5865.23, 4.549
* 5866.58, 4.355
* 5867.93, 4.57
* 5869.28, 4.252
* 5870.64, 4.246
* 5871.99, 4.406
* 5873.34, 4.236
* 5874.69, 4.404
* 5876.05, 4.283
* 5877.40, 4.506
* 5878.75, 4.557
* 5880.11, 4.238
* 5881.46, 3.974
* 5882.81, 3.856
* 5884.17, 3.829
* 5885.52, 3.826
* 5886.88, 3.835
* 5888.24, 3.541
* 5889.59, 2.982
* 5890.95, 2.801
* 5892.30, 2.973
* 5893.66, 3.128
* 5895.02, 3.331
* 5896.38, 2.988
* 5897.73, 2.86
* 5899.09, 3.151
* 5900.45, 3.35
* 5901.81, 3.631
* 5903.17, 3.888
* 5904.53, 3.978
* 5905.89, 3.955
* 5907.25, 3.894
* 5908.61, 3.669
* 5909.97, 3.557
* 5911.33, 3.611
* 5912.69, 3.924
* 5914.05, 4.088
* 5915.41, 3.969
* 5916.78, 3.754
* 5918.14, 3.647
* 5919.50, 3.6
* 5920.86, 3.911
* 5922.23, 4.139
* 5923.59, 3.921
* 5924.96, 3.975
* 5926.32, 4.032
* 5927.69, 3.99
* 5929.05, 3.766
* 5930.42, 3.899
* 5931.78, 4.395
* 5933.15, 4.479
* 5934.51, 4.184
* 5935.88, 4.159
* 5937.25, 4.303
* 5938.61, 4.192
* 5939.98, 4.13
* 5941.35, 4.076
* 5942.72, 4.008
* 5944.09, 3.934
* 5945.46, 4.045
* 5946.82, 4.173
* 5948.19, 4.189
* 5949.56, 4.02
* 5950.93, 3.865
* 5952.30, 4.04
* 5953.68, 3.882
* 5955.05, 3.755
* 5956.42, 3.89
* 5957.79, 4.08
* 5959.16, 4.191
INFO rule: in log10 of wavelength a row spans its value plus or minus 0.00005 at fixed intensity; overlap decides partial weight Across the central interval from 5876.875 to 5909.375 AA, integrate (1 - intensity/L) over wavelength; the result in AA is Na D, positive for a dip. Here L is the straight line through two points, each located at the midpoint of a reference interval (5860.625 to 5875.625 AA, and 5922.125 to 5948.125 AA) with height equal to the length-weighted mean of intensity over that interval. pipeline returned 5.3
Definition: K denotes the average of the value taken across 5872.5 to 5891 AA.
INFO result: 3.96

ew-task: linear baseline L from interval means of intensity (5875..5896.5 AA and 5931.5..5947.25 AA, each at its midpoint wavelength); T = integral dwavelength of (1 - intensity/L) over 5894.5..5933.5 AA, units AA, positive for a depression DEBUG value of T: 1.8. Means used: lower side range 3.69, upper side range 4.17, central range 3.77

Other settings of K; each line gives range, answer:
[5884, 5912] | 3.46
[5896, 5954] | 3.89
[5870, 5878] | 4.35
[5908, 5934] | 3.92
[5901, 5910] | 3.81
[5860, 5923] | 3.87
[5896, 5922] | 3.67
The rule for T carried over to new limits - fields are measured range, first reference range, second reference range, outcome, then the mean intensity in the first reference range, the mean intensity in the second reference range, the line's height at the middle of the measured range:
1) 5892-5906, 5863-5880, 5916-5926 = 2.49 AA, 4.43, 3.86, 4.11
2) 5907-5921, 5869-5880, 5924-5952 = 1.38 AA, 4.36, 4.09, 4.19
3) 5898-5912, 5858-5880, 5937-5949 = 2.03 AA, 4.41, 4.11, 4.26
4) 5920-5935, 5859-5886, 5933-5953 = 0.36 AA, 4.31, 4.11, 4.15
